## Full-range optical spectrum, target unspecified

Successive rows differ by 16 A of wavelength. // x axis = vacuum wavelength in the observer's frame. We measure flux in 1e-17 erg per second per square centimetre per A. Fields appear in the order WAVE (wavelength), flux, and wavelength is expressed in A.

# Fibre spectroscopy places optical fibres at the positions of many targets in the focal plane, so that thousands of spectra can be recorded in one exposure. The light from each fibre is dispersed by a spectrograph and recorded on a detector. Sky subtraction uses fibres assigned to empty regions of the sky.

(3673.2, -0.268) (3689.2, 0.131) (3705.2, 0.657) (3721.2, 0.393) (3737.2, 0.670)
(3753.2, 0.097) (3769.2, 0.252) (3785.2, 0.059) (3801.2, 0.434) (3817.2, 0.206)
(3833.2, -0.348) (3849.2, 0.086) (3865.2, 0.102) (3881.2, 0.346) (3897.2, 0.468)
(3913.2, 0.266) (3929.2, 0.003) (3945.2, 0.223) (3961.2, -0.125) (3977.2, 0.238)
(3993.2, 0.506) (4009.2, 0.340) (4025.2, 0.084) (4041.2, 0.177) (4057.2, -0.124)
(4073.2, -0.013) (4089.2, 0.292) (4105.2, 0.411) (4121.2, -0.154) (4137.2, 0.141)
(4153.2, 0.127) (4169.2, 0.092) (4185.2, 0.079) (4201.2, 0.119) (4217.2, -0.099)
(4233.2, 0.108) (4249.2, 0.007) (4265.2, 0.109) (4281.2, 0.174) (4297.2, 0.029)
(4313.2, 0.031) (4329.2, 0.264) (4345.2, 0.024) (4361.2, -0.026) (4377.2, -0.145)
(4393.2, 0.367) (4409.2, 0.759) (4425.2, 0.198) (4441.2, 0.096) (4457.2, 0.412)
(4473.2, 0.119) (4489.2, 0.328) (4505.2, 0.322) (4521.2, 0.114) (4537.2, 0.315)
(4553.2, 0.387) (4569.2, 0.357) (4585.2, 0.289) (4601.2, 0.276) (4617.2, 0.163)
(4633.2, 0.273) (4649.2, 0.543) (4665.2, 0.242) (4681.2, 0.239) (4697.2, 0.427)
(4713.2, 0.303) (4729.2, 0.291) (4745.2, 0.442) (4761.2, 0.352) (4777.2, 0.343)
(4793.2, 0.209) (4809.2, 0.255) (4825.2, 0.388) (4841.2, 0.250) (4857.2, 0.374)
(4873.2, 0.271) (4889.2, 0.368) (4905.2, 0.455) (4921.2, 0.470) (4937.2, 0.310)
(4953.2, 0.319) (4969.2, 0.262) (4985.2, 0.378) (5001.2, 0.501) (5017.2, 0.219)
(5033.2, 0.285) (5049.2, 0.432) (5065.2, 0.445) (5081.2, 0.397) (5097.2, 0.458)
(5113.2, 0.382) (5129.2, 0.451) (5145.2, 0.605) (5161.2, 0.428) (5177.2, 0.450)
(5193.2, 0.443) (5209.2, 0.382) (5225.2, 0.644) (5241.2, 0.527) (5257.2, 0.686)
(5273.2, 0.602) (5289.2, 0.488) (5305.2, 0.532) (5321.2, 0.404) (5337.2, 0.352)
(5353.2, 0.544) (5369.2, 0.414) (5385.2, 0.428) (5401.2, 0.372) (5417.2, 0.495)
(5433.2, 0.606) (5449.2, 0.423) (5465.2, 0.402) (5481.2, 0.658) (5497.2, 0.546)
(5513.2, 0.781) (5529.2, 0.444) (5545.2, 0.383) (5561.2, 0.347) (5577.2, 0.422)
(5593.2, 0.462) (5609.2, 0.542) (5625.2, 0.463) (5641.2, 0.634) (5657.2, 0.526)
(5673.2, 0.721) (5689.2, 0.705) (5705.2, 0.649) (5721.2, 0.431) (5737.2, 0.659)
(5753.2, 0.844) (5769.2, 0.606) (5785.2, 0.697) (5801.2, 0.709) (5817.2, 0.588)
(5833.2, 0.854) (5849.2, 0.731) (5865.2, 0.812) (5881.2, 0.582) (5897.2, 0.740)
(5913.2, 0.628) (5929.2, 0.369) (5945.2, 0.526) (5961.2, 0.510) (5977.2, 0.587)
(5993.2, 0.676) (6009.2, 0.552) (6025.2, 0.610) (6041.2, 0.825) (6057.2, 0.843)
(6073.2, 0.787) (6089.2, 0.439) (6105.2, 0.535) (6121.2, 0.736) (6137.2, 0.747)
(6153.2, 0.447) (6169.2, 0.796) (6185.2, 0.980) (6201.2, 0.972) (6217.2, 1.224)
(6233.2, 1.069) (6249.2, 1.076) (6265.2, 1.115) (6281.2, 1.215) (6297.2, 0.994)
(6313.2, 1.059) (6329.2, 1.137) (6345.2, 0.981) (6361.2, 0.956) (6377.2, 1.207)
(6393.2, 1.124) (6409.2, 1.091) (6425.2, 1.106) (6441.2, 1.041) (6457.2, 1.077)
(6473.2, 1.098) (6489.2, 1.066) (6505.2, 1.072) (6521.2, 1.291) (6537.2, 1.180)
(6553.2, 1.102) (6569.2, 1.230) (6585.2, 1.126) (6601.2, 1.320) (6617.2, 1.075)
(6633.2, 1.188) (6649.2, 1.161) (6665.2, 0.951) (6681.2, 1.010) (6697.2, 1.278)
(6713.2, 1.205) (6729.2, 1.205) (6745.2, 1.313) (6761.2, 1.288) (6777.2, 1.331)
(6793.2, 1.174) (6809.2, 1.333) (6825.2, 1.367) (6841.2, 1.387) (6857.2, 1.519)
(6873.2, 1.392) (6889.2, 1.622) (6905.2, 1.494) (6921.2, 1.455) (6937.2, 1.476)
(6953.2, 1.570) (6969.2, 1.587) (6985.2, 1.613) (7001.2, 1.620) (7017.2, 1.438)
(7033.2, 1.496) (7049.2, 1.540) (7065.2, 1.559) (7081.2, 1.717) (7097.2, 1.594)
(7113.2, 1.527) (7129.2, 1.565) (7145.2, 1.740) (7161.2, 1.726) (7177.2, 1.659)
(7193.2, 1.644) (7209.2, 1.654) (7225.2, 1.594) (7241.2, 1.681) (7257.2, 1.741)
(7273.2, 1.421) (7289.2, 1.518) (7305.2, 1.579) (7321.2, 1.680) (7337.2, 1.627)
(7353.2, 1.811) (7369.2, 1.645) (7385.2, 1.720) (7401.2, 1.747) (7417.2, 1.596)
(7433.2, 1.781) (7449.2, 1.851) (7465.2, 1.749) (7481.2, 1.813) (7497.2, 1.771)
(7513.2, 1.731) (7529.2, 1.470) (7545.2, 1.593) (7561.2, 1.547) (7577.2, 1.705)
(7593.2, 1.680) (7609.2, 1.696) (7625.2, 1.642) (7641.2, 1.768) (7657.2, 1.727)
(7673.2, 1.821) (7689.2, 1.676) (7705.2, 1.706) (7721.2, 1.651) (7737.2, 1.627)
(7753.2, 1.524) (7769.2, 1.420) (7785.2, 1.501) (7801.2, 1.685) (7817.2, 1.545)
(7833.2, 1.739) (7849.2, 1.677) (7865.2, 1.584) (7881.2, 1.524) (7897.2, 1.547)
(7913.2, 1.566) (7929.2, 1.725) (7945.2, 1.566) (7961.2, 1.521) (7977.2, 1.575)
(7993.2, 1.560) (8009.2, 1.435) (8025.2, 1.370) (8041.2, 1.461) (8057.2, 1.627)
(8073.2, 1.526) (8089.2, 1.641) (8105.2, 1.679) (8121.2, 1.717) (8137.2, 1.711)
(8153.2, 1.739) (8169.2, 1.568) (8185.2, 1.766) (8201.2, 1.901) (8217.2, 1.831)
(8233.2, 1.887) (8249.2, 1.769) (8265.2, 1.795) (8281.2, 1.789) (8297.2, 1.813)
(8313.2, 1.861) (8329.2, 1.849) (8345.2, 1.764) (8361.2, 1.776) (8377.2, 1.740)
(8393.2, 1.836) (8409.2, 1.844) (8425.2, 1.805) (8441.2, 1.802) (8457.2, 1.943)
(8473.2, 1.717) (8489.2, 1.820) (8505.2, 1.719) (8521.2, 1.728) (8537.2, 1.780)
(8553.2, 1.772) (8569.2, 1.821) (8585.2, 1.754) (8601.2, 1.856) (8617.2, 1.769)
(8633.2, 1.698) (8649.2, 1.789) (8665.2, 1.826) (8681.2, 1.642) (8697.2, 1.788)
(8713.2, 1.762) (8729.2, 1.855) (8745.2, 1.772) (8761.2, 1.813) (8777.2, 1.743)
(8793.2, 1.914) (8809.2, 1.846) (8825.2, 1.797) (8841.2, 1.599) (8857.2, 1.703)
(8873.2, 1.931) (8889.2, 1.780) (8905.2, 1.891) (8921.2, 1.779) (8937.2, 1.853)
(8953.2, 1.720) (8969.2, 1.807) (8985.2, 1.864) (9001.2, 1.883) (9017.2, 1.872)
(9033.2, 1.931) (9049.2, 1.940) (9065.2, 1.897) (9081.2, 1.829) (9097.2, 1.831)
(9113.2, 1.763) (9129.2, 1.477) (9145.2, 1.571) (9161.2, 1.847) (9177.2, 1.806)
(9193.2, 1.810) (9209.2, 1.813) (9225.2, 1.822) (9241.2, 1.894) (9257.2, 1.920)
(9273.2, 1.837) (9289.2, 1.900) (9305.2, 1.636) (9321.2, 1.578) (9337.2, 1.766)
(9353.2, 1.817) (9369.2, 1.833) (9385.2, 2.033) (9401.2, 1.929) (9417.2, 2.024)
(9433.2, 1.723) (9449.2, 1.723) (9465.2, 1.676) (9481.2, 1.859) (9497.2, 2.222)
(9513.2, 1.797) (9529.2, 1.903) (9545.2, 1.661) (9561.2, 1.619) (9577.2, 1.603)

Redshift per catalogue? 0.55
